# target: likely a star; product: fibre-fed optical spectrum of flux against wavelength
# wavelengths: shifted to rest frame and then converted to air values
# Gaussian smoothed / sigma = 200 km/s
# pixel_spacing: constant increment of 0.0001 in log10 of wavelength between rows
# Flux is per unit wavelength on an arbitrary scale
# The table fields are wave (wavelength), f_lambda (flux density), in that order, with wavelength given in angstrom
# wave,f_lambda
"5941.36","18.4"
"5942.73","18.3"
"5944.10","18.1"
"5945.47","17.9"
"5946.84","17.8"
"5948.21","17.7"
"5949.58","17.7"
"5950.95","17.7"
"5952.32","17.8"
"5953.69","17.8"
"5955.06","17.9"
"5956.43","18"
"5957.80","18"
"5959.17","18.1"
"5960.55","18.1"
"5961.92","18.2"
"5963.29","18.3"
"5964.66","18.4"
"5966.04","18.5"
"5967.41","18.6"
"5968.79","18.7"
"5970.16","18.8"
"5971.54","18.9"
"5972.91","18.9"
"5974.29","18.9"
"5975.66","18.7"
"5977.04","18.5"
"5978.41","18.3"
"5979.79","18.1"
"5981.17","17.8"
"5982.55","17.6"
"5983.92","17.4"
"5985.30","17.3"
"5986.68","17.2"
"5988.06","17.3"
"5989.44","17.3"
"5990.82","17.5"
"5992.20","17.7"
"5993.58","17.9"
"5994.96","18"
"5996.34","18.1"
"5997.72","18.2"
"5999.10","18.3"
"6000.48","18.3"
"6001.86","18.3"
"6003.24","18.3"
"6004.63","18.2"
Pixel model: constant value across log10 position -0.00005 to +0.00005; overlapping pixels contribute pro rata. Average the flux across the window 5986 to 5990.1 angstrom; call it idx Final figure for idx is 17.3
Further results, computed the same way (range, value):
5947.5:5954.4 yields 17.7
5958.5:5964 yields 18.2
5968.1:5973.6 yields 18.8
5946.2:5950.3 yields 17.7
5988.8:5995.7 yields 17.7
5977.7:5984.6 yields 17.9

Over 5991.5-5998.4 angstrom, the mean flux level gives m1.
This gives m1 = 18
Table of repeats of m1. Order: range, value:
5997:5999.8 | 18.3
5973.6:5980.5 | 18.5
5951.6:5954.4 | 17.8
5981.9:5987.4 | 17.4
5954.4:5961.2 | 18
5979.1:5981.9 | 17.9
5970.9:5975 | 18.9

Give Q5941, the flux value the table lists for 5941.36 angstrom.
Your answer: 18.4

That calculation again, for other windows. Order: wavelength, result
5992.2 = 17.7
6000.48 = 18.3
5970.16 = 18.8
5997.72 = 18.2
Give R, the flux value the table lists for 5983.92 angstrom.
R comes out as 17.4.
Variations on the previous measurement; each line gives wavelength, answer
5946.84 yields 17.8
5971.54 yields 18.9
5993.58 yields 17.9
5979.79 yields 18.1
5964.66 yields 18.4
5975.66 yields 18.7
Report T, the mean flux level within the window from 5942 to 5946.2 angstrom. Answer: 18.1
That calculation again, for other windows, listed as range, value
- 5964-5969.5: 18.5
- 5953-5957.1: 17.9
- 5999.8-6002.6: 18.3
